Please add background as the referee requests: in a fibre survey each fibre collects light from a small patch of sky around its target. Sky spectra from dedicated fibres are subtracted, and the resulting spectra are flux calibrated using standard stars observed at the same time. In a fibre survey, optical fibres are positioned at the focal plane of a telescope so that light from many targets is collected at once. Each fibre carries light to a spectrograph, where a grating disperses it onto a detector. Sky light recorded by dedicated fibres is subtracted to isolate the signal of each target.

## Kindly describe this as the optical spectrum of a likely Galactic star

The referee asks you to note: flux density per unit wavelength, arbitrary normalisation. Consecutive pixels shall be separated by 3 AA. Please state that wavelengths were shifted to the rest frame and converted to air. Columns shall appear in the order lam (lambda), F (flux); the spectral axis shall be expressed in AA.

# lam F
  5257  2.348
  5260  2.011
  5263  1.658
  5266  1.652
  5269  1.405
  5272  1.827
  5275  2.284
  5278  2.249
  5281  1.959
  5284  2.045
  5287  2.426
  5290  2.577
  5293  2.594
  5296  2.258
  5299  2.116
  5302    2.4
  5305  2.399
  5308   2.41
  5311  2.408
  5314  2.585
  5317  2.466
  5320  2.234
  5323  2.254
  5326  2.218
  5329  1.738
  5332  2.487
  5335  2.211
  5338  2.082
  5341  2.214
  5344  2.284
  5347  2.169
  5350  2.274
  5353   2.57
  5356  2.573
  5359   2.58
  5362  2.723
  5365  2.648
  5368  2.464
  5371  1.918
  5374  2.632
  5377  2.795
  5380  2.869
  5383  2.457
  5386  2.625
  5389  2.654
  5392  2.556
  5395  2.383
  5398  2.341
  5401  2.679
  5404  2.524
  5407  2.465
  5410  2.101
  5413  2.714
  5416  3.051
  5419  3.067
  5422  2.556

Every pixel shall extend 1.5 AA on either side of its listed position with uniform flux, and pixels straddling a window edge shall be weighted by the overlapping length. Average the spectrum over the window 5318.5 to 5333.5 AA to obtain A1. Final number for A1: 2.19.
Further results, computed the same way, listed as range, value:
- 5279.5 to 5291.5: 2.25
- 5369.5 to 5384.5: 2.53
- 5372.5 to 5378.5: 2.71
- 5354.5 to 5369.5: 2.6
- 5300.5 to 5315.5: 2.44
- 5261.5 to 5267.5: 1.66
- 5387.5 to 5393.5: 2.6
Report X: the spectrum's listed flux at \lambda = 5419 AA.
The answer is 3.067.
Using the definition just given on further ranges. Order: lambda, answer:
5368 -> 2.464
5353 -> 2.57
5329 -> 1.738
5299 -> 2.116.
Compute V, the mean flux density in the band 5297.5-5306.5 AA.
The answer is 2.31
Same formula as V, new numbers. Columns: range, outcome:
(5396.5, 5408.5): 2.5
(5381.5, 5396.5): 2.53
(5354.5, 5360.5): 2.58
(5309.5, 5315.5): 2.5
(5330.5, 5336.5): 2.35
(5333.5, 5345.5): 2.2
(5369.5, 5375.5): 2.27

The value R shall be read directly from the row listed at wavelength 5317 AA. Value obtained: 2.466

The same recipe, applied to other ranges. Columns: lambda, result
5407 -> 2.465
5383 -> 2.457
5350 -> 2.274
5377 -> 2.795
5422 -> 2.556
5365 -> 2.648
